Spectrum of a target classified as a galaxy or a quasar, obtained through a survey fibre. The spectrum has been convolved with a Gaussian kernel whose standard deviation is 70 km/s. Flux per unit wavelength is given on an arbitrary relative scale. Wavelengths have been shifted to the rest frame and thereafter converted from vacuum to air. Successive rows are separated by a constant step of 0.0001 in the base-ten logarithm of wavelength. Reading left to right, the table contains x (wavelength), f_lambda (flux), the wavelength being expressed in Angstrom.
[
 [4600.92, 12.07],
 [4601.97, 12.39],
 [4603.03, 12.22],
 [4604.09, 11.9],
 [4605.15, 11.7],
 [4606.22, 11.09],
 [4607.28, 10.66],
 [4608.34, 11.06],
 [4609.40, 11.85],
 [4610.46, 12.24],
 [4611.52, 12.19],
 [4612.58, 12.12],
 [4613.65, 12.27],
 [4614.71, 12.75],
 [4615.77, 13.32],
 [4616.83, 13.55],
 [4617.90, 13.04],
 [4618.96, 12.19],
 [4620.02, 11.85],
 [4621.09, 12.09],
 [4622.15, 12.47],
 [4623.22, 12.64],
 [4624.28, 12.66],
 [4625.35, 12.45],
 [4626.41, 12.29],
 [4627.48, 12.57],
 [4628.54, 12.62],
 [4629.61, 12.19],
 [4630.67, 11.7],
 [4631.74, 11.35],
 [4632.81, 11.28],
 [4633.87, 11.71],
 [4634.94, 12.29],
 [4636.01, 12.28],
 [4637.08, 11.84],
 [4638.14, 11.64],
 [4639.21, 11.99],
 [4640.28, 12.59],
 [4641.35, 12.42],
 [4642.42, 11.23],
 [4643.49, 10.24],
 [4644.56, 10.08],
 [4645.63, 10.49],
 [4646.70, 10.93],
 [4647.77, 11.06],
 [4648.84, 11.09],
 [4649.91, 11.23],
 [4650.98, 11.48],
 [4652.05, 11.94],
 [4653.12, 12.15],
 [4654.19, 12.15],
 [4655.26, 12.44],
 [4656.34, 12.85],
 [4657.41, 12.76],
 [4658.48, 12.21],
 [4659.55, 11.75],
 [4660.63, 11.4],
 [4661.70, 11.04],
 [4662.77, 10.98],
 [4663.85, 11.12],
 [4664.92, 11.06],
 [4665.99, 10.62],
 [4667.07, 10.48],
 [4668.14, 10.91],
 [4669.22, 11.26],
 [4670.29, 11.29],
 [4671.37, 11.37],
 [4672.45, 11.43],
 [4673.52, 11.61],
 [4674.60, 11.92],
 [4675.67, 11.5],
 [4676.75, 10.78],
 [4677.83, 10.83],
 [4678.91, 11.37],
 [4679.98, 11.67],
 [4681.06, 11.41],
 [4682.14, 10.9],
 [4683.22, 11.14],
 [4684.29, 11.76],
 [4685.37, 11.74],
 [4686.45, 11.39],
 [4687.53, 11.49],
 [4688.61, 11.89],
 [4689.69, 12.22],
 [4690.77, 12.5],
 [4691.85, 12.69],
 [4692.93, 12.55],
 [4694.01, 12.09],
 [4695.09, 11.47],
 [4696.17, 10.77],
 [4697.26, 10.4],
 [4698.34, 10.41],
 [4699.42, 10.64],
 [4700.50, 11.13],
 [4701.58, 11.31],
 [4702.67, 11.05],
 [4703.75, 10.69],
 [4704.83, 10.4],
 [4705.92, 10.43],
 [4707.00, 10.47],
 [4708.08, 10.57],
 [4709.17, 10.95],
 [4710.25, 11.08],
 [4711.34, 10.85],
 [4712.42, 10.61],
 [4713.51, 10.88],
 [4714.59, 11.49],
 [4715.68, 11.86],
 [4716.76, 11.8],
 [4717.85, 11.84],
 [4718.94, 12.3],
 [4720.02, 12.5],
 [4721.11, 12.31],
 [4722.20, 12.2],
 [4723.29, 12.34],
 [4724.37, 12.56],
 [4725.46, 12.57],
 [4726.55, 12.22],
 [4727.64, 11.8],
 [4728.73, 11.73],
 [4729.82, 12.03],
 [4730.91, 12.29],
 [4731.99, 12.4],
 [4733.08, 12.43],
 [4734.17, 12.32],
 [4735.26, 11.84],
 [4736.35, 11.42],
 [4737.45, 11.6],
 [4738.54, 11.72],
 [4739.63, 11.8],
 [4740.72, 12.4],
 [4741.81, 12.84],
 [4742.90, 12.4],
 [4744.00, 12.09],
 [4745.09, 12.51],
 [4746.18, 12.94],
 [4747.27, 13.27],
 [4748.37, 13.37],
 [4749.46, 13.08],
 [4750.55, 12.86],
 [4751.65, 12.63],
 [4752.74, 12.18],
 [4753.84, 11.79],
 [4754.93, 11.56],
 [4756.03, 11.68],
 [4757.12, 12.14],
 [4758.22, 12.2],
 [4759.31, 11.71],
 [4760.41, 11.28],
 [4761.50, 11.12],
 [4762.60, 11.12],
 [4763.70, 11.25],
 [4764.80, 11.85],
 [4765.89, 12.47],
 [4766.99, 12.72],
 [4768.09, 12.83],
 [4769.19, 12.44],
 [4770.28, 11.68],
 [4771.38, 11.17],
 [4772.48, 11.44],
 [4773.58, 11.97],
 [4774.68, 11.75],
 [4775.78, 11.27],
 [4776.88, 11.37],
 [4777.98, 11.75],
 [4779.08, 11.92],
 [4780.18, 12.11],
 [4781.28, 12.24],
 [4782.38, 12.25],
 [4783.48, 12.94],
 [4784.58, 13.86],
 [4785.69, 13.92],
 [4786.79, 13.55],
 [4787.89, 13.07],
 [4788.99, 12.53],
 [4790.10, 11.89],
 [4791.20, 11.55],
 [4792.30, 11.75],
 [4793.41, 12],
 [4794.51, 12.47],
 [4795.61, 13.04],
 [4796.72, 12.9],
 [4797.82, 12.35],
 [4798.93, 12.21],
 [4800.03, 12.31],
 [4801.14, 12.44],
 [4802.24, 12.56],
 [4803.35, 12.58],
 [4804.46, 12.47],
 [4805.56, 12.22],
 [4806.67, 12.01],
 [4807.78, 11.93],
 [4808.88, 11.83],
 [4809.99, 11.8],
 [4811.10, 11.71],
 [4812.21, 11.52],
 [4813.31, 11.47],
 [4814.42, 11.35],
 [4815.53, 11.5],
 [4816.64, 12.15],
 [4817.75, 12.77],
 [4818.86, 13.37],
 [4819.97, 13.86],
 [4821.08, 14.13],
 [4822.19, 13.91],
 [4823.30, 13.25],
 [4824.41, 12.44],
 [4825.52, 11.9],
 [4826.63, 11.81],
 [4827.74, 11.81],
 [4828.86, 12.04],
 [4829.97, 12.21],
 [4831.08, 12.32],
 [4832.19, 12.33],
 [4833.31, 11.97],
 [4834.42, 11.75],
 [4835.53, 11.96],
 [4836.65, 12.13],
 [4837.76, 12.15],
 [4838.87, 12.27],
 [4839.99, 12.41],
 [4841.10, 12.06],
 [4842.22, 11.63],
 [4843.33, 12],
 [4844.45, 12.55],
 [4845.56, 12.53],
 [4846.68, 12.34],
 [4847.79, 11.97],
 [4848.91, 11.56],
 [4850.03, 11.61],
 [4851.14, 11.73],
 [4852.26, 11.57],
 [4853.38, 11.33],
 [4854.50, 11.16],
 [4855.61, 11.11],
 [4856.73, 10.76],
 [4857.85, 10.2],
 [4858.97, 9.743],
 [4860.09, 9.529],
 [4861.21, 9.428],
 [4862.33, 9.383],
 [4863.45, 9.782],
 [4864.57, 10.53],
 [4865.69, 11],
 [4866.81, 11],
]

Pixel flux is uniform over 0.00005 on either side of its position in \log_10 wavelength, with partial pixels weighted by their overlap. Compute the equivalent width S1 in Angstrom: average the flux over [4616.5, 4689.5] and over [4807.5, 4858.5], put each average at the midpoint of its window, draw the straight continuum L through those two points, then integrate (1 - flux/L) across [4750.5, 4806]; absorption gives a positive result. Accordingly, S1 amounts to -1.1 Angstrom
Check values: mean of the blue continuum 11.7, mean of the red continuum 12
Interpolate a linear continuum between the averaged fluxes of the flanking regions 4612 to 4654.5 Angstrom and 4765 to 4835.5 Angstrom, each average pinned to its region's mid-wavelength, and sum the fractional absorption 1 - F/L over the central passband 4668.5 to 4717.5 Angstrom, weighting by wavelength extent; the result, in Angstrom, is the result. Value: 3.2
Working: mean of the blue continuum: 12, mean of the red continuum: 12.3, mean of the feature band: 11.3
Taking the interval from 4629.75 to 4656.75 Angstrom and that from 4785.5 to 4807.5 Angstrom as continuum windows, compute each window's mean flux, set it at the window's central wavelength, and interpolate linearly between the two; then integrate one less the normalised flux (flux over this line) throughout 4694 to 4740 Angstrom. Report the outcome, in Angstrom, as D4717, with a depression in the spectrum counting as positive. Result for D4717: 1.9 Angstrom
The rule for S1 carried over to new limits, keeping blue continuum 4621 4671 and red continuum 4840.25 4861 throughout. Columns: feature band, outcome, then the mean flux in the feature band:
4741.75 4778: -1.7 Angstrom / 12.1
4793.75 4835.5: -3.3 Angstrom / 12.3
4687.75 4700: 0.0 Angstrom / 11.6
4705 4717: 0.7 Angstrom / 11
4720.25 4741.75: -1.1 Angstrom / 12.1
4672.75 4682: 0.2 Angstrom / 11.4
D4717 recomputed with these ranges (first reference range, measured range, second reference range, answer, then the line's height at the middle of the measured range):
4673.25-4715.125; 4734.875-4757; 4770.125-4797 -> -0.87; 11.8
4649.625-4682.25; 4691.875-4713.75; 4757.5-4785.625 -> 1.28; 11.7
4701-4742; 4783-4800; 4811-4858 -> -1.04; 11.9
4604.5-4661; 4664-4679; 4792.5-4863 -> 0.97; 11.9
